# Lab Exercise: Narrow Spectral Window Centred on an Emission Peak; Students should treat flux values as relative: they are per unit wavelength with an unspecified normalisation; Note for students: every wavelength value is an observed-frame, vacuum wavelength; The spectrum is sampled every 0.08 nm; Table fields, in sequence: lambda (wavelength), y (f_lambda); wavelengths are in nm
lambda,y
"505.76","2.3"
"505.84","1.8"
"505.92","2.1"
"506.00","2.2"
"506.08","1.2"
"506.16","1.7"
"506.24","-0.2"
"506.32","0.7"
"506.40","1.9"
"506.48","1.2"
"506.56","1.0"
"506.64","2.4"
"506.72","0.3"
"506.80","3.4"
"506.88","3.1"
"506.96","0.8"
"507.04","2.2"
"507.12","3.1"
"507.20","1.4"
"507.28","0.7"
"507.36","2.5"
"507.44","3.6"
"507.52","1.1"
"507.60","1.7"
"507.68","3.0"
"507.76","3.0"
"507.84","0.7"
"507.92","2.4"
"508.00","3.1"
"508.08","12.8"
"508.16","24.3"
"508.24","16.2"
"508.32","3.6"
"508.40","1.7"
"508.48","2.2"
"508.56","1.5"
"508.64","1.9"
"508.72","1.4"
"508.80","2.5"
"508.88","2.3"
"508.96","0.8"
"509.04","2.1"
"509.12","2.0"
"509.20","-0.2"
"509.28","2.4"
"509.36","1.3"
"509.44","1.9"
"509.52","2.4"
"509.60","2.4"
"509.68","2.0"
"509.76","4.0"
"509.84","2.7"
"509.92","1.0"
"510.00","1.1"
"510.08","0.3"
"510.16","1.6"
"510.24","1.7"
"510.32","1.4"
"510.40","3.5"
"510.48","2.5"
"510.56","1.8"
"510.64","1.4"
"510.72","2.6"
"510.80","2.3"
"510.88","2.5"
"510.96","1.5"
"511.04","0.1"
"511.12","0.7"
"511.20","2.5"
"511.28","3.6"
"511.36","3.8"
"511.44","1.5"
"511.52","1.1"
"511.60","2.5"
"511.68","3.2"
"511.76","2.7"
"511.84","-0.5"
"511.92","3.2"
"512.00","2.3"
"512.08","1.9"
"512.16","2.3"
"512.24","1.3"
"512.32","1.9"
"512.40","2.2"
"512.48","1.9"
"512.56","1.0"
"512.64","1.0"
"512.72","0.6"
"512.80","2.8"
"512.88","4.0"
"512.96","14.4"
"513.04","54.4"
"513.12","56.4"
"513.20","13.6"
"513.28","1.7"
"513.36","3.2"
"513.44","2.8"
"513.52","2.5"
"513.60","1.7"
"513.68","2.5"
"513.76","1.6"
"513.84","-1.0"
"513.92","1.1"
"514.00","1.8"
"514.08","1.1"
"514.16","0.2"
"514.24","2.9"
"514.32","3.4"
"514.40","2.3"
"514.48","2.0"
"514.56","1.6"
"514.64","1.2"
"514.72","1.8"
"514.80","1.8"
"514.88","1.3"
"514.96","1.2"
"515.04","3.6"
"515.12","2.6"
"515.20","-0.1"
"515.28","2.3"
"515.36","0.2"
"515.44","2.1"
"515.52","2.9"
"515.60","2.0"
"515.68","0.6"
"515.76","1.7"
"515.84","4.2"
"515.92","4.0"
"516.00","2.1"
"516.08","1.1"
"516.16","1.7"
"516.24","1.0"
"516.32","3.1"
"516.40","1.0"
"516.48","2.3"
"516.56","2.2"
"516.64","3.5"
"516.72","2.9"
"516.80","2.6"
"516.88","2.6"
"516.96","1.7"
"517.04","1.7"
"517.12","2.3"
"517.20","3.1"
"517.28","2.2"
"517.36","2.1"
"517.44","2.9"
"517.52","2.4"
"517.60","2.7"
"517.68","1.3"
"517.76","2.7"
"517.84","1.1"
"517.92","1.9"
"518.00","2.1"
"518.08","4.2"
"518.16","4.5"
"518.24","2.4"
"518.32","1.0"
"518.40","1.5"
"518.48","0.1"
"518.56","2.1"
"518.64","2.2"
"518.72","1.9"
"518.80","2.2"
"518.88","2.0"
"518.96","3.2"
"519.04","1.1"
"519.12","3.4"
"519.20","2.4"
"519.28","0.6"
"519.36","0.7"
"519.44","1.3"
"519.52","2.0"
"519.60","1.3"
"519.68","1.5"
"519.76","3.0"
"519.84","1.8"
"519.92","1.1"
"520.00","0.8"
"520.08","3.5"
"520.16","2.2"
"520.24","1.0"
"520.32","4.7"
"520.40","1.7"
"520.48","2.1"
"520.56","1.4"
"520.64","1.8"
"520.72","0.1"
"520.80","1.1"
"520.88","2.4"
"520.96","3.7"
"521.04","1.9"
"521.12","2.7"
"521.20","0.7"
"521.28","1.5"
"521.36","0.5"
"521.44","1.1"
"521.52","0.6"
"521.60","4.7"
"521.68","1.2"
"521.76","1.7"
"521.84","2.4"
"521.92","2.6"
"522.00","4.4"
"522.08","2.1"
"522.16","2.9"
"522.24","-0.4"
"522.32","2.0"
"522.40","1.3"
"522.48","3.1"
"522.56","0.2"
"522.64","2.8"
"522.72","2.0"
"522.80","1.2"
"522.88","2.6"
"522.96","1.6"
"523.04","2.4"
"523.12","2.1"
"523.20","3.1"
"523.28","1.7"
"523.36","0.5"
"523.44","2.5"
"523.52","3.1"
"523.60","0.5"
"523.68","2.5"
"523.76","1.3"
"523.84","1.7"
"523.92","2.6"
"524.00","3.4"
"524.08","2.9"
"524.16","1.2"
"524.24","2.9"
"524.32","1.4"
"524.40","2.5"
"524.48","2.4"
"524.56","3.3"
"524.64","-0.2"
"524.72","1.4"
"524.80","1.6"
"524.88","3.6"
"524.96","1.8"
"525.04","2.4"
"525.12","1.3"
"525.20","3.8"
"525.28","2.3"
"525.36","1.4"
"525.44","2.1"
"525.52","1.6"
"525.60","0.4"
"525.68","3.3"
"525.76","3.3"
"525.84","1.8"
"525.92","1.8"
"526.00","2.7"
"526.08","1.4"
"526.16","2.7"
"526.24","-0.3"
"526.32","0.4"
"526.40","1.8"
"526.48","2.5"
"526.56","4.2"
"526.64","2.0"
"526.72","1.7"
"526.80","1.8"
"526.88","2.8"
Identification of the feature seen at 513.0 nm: [O III]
